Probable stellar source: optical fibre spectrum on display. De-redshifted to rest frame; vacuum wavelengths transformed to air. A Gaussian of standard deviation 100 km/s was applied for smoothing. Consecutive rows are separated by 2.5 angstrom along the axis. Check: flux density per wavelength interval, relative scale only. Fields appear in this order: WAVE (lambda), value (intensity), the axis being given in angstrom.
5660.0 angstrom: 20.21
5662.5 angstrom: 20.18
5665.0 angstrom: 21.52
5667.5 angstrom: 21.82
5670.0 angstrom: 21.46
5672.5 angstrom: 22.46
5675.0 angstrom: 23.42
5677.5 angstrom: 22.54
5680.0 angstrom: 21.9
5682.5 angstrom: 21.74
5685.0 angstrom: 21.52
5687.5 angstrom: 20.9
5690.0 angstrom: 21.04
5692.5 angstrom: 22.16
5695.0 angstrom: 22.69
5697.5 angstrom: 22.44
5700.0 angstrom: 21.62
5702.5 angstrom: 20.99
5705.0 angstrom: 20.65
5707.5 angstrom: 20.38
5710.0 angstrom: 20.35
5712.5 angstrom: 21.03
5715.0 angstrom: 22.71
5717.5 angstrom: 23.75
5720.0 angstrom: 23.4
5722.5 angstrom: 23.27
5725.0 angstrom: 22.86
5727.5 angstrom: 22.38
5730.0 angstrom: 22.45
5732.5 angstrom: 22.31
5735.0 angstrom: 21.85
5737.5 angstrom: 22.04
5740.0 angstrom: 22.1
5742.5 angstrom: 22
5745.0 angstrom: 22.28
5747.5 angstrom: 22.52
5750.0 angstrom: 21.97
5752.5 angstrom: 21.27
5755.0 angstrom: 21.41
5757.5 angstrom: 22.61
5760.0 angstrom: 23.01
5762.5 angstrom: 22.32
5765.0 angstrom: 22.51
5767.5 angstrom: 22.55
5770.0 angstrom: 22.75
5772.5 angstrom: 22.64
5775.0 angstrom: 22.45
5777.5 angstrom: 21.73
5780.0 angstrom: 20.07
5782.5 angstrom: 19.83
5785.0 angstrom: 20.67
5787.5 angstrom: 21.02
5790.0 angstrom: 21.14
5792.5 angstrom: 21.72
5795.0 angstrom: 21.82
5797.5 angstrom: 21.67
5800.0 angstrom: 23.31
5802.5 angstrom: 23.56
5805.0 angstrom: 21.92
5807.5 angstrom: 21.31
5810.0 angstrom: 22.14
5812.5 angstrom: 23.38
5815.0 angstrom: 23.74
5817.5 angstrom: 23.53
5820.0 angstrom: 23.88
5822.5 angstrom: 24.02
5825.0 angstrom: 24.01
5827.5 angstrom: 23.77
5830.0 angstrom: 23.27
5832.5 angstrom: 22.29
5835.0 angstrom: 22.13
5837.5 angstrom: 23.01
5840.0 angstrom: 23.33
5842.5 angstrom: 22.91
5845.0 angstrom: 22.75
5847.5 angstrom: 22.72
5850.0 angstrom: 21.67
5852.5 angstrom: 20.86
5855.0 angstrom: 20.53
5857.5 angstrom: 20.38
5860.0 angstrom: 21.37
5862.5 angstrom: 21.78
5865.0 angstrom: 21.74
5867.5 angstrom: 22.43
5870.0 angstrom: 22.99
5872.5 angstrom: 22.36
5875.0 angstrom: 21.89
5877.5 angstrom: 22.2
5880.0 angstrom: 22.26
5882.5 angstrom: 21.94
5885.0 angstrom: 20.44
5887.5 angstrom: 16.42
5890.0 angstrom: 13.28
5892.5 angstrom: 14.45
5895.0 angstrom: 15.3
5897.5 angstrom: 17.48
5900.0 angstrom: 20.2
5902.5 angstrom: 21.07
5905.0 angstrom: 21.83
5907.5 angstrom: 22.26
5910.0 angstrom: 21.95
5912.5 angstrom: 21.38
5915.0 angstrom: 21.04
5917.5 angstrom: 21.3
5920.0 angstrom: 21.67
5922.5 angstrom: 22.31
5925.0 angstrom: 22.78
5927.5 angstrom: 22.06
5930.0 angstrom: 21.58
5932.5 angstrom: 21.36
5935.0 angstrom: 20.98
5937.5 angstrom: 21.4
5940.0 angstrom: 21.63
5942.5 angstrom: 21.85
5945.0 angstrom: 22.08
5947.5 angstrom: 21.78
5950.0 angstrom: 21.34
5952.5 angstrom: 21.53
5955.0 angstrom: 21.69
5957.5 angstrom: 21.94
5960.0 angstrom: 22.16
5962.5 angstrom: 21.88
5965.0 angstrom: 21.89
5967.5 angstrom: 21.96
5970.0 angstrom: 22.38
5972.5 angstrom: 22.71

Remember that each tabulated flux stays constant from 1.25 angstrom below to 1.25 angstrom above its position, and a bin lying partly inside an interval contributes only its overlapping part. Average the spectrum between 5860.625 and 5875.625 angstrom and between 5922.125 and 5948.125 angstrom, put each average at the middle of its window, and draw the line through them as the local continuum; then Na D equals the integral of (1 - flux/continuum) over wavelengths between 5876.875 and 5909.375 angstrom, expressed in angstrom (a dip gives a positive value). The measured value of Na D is 4.2 angstrom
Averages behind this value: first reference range 22.2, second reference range 21.8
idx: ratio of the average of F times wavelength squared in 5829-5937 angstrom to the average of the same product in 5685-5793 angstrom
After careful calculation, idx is 1.0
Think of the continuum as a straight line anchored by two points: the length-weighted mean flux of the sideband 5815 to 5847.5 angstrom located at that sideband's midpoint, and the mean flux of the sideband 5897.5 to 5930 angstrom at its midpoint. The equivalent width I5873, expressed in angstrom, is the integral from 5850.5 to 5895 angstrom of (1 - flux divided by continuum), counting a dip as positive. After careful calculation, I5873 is 4.1 angstrom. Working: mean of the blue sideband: 23.2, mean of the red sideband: 21.5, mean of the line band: 20.3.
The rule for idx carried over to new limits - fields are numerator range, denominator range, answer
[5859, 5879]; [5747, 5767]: 1.03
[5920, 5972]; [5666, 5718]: 1.10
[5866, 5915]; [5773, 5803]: 0.97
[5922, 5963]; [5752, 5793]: 1.06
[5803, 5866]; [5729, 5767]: 1.05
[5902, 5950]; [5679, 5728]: 1.07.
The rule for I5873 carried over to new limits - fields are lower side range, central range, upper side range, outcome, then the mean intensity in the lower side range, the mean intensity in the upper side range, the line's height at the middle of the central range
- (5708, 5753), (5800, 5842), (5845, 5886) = -2.23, 22.2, 21.8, 21.9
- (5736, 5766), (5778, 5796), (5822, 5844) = 1.34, 22.2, 23.2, 22.6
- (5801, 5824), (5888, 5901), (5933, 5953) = 3.55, 23.1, 21.6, 22.1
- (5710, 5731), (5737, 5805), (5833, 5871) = 1.28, 22.6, 22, 22.4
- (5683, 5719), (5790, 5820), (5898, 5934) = -1.36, 21.6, 21.5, 21.6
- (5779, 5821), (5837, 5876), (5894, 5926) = -1.09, 22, 20.8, 21.4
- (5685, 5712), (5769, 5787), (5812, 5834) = 1.04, 21.3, 23.5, 22.7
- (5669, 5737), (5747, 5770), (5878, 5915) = -1.07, 22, 19.4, 21.3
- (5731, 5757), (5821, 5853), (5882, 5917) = -4.01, 22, 19.2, 20.3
